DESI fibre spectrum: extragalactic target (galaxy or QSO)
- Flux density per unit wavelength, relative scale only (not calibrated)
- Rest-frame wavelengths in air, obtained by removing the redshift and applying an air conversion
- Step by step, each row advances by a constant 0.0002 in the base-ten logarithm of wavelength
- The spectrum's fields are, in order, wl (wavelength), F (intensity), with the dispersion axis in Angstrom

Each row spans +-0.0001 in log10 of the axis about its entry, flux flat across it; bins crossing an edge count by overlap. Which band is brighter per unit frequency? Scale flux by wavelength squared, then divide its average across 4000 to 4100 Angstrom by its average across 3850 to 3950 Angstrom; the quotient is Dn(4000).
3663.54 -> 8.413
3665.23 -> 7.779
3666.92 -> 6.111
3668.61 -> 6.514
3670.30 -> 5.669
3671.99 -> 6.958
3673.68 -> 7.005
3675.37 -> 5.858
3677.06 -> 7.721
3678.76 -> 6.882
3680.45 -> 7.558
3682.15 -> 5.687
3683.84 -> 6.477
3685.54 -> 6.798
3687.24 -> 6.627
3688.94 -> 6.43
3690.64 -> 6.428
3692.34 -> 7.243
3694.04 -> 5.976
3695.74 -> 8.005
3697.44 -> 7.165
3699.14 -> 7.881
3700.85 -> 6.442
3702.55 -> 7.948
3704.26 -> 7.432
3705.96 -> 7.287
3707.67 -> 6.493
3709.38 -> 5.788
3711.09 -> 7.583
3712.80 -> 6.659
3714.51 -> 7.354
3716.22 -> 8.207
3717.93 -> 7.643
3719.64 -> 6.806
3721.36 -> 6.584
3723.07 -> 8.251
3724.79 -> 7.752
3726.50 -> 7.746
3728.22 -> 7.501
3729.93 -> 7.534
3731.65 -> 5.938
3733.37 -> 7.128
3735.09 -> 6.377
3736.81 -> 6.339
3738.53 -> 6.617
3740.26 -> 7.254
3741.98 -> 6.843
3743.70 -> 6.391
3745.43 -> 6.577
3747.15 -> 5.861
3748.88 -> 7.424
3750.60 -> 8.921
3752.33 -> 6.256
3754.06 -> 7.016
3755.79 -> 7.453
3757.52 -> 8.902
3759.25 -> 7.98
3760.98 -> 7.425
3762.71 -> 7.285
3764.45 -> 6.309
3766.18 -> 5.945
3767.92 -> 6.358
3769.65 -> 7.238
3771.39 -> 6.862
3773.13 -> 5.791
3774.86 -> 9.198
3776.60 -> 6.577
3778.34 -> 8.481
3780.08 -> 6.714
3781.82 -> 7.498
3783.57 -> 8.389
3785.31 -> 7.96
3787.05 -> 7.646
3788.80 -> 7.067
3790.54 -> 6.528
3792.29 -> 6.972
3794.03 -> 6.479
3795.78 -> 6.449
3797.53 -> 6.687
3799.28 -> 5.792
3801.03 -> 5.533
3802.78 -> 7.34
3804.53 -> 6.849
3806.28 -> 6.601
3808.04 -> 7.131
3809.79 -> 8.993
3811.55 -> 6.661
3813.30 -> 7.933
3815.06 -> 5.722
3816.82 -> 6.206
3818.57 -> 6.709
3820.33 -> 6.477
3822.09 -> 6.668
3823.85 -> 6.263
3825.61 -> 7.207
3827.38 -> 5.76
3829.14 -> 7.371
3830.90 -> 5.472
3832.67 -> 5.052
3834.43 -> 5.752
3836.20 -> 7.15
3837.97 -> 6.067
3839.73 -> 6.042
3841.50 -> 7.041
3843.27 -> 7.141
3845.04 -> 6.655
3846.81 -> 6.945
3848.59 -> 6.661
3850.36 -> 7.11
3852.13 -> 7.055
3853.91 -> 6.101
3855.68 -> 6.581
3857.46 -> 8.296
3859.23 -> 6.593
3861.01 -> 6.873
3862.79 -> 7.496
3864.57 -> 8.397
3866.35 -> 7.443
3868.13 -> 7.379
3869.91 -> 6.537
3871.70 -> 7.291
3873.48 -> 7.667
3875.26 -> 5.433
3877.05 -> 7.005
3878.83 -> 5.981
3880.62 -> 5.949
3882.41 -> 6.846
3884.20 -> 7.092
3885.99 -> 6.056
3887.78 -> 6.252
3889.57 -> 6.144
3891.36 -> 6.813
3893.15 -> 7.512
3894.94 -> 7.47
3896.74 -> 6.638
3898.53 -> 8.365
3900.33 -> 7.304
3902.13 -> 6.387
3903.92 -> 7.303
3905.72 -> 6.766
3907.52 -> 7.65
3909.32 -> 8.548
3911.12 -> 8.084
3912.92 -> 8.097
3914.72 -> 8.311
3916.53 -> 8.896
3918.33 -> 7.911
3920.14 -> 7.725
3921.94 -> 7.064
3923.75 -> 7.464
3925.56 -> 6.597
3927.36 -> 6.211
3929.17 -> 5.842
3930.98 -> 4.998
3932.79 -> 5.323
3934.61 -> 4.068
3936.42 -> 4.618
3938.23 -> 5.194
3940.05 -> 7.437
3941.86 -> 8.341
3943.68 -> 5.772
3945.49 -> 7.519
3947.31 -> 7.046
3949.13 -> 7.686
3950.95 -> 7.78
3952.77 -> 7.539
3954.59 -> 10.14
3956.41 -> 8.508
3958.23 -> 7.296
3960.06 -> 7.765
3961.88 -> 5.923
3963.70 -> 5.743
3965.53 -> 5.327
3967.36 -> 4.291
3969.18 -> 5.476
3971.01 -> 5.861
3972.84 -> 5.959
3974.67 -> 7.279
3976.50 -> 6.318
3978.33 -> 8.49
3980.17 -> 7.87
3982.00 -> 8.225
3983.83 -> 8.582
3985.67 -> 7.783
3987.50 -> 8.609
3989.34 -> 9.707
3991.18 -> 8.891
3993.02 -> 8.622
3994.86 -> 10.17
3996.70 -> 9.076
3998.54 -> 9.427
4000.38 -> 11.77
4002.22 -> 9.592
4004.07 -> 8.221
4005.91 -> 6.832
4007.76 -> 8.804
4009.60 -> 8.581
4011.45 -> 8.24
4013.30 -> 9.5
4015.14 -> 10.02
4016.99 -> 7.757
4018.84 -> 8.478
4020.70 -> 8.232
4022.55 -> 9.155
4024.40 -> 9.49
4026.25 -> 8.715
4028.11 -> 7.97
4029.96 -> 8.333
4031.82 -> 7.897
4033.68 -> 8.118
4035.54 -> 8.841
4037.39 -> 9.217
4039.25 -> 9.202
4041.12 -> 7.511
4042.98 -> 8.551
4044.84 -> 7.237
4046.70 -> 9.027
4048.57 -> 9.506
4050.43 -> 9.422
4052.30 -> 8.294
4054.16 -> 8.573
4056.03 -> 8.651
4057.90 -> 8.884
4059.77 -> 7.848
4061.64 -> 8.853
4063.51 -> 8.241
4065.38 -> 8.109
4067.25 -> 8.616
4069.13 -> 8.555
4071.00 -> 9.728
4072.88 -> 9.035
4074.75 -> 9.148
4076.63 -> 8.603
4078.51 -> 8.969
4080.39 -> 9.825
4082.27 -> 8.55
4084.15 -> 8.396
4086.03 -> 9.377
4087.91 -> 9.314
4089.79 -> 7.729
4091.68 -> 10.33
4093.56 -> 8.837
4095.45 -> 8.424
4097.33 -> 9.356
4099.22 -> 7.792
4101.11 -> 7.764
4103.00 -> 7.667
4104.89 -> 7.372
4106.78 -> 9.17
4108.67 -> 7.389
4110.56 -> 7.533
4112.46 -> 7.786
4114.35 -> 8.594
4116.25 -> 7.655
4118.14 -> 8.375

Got 1.36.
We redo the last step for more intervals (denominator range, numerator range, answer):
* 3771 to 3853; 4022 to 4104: 1.44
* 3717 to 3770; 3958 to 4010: 1.25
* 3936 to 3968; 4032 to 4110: 1.32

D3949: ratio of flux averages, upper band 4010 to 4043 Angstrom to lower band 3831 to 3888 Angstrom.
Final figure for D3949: 1.3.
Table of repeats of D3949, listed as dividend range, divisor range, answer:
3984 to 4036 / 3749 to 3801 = 1.23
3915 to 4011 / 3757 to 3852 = 1.08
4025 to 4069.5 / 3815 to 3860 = 1.30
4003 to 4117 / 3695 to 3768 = 1.20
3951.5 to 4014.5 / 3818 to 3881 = 1.19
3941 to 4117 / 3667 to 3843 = 1.20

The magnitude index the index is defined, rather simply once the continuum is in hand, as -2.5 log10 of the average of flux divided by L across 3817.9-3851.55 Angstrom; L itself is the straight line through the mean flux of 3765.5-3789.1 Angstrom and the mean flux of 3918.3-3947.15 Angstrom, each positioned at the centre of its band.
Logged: 0.07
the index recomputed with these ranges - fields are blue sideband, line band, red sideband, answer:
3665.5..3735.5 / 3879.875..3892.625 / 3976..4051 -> 0.23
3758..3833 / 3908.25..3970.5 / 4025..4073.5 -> 0.14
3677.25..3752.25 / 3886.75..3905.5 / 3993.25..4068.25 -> 0.14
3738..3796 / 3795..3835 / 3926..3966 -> 0.07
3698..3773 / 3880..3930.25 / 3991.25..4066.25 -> 0.12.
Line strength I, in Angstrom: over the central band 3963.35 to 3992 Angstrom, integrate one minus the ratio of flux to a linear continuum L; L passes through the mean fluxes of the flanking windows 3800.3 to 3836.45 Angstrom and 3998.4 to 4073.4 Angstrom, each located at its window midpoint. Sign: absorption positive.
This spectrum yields 3.4 Angstrom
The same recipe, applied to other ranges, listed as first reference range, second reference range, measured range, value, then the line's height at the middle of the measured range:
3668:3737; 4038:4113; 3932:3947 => 3.60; 8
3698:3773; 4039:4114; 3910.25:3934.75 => 2.84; 7.9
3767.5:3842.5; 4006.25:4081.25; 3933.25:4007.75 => 5.47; 8.1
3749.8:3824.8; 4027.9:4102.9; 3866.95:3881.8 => 1.73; 7.55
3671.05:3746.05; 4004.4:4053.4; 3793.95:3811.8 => 1.58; 7.45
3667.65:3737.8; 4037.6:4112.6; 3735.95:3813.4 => 2.24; 7.28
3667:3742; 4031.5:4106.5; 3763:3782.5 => 0.73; 7.27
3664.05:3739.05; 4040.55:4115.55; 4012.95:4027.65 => -0.96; 8.32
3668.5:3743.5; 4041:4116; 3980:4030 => -3.53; 8.25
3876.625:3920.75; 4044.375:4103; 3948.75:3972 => 2.73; 7.77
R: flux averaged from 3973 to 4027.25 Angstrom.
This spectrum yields 8.67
